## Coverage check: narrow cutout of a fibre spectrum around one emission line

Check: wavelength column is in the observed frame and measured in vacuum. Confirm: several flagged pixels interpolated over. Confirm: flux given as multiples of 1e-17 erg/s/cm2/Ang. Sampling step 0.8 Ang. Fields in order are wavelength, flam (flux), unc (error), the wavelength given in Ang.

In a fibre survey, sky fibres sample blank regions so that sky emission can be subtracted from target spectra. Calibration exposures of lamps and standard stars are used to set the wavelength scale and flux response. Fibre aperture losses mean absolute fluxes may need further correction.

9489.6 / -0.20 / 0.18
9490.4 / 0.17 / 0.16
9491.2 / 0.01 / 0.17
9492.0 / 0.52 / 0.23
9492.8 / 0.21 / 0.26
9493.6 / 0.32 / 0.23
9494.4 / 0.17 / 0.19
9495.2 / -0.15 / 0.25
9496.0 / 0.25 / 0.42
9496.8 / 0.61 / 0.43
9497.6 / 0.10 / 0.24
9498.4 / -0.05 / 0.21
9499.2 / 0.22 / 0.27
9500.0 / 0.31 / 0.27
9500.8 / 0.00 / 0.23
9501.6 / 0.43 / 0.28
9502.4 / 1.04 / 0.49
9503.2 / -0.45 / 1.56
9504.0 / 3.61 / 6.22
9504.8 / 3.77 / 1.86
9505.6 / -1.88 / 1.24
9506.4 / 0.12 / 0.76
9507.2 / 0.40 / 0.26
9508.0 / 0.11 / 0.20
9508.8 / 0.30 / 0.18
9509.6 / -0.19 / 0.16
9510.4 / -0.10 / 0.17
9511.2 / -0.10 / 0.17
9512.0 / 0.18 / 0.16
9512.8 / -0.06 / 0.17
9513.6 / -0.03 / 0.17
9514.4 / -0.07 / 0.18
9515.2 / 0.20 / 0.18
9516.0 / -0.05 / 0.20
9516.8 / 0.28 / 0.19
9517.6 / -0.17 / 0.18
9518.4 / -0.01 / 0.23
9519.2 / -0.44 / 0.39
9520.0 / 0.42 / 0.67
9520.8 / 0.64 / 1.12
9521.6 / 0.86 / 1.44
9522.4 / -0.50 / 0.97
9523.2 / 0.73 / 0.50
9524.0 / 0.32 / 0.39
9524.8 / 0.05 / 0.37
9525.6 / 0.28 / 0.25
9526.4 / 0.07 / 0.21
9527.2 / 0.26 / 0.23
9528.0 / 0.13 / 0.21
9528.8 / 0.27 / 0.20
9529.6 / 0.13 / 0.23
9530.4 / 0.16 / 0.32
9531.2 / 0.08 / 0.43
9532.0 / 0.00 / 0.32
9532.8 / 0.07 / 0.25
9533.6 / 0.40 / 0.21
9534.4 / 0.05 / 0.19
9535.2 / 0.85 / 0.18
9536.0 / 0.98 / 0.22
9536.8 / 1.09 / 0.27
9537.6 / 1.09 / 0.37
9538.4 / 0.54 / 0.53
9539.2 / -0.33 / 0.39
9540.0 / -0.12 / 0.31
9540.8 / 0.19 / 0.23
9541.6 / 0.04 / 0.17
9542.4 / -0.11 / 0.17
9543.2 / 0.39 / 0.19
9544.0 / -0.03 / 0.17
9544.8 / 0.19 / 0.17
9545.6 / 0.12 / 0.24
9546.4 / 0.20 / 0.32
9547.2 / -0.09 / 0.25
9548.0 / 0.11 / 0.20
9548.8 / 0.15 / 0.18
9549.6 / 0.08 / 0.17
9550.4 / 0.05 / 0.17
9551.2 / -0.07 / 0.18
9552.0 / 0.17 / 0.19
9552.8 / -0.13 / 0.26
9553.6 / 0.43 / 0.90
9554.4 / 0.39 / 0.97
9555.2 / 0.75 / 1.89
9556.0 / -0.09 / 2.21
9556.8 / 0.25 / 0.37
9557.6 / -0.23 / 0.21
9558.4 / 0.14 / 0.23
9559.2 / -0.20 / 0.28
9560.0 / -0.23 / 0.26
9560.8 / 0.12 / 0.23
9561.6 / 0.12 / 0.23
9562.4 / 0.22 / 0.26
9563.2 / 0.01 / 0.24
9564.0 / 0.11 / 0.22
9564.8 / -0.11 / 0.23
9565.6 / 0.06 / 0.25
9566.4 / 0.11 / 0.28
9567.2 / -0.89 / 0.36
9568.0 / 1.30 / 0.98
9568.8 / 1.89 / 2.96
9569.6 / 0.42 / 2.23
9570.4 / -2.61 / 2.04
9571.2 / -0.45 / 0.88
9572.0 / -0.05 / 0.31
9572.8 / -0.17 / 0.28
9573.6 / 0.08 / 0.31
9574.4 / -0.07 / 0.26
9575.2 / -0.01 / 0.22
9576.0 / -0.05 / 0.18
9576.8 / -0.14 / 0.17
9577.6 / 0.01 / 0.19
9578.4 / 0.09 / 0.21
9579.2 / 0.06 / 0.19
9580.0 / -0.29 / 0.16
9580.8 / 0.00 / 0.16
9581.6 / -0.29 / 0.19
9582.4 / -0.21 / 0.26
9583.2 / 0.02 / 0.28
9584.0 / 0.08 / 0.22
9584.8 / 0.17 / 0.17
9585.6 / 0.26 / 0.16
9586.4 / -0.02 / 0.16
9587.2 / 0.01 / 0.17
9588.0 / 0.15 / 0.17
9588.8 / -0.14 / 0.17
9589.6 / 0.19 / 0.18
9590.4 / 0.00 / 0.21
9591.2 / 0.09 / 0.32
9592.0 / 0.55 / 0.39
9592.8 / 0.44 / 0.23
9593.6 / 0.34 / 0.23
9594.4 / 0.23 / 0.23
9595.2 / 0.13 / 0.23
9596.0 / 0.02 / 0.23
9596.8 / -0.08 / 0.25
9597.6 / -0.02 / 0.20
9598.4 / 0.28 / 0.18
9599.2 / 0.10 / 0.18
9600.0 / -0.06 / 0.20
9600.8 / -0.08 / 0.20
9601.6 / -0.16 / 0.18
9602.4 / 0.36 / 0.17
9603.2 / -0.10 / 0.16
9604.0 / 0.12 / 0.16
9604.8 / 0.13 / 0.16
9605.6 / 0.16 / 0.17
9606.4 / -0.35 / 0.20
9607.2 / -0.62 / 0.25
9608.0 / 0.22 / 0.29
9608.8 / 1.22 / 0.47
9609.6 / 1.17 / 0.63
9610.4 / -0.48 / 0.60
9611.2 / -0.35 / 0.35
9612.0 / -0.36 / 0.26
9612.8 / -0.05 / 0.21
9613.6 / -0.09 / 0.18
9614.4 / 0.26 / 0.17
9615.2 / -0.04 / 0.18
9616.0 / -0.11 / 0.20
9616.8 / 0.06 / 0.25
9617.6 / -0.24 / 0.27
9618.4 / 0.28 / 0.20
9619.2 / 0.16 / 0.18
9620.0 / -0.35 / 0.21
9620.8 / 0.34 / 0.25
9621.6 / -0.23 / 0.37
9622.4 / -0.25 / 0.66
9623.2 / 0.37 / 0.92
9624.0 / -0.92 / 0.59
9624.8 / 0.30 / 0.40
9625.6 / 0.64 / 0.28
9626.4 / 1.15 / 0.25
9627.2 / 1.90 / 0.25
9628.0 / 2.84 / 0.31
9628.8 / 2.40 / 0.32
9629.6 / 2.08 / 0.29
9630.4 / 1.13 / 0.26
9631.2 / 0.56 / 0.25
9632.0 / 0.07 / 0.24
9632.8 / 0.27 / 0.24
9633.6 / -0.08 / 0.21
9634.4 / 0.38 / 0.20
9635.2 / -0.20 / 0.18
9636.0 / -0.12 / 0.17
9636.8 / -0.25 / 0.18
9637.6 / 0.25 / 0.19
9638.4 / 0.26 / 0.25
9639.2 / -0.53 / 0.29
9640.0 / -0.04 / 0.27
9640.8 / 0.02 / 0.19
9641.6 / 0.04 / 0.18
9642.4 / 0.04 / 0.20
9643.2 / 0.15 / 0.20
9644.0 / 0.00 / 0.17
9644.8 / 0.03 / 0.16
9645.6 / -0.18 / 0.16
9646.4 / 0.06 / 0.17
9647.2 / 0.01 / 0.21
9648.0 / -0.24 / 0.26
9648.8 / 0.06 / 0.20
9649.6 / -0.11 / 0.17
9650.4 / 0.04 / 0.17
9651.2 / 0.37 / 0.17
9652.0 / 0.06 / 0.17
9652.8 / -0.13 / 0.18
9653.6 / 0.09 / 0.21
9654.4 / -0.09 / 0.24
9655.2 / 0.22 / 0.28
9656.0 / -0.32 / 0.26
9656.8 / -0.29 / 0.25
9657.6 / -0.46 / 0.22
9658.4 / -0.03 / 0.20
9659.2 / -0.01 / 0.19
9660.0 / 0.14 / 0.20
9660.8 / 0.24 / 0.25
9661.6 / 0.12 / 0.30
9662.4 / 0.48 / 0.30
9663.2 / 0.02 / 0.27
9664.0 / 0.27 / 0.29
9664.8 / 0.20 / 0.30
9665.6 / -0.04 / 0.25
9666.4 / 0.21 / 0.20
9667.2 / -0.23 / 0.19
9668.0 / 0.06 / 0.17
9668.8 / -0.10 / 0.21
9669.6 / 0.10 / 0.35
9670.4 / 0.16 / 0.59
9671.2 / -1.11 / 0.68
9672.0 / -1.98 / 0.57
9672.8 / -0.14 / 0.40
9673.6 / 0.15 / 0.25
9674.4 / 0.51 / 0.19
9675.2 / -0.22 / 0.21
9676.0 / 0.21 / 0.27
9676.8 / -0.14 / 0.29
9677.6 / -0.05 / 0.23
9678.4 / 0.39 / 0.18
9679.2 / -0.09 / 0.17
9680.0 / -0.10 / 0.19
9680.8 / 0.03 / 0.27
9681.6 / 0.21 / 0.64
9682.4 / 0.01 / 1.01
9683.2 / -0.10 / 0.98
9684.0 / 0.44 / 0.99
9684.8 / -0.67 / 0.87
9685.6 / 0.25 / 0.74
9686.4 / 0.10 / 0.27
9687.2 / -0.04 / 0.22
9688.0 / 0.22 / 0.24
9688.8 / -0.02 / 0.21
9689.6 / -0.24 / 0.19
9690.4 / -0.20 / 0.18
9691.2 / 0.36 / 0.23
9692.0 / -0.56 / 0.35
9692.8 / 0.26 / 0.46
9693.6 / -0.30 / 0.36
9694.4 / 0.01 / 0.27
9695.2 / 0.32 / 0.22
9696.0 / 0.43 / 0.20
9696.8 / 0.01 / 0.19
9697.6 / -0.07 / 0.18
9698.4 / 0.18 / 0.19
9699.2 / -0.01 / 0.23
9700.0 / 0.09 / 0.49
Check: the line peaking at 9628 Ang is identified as [O III] 5007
